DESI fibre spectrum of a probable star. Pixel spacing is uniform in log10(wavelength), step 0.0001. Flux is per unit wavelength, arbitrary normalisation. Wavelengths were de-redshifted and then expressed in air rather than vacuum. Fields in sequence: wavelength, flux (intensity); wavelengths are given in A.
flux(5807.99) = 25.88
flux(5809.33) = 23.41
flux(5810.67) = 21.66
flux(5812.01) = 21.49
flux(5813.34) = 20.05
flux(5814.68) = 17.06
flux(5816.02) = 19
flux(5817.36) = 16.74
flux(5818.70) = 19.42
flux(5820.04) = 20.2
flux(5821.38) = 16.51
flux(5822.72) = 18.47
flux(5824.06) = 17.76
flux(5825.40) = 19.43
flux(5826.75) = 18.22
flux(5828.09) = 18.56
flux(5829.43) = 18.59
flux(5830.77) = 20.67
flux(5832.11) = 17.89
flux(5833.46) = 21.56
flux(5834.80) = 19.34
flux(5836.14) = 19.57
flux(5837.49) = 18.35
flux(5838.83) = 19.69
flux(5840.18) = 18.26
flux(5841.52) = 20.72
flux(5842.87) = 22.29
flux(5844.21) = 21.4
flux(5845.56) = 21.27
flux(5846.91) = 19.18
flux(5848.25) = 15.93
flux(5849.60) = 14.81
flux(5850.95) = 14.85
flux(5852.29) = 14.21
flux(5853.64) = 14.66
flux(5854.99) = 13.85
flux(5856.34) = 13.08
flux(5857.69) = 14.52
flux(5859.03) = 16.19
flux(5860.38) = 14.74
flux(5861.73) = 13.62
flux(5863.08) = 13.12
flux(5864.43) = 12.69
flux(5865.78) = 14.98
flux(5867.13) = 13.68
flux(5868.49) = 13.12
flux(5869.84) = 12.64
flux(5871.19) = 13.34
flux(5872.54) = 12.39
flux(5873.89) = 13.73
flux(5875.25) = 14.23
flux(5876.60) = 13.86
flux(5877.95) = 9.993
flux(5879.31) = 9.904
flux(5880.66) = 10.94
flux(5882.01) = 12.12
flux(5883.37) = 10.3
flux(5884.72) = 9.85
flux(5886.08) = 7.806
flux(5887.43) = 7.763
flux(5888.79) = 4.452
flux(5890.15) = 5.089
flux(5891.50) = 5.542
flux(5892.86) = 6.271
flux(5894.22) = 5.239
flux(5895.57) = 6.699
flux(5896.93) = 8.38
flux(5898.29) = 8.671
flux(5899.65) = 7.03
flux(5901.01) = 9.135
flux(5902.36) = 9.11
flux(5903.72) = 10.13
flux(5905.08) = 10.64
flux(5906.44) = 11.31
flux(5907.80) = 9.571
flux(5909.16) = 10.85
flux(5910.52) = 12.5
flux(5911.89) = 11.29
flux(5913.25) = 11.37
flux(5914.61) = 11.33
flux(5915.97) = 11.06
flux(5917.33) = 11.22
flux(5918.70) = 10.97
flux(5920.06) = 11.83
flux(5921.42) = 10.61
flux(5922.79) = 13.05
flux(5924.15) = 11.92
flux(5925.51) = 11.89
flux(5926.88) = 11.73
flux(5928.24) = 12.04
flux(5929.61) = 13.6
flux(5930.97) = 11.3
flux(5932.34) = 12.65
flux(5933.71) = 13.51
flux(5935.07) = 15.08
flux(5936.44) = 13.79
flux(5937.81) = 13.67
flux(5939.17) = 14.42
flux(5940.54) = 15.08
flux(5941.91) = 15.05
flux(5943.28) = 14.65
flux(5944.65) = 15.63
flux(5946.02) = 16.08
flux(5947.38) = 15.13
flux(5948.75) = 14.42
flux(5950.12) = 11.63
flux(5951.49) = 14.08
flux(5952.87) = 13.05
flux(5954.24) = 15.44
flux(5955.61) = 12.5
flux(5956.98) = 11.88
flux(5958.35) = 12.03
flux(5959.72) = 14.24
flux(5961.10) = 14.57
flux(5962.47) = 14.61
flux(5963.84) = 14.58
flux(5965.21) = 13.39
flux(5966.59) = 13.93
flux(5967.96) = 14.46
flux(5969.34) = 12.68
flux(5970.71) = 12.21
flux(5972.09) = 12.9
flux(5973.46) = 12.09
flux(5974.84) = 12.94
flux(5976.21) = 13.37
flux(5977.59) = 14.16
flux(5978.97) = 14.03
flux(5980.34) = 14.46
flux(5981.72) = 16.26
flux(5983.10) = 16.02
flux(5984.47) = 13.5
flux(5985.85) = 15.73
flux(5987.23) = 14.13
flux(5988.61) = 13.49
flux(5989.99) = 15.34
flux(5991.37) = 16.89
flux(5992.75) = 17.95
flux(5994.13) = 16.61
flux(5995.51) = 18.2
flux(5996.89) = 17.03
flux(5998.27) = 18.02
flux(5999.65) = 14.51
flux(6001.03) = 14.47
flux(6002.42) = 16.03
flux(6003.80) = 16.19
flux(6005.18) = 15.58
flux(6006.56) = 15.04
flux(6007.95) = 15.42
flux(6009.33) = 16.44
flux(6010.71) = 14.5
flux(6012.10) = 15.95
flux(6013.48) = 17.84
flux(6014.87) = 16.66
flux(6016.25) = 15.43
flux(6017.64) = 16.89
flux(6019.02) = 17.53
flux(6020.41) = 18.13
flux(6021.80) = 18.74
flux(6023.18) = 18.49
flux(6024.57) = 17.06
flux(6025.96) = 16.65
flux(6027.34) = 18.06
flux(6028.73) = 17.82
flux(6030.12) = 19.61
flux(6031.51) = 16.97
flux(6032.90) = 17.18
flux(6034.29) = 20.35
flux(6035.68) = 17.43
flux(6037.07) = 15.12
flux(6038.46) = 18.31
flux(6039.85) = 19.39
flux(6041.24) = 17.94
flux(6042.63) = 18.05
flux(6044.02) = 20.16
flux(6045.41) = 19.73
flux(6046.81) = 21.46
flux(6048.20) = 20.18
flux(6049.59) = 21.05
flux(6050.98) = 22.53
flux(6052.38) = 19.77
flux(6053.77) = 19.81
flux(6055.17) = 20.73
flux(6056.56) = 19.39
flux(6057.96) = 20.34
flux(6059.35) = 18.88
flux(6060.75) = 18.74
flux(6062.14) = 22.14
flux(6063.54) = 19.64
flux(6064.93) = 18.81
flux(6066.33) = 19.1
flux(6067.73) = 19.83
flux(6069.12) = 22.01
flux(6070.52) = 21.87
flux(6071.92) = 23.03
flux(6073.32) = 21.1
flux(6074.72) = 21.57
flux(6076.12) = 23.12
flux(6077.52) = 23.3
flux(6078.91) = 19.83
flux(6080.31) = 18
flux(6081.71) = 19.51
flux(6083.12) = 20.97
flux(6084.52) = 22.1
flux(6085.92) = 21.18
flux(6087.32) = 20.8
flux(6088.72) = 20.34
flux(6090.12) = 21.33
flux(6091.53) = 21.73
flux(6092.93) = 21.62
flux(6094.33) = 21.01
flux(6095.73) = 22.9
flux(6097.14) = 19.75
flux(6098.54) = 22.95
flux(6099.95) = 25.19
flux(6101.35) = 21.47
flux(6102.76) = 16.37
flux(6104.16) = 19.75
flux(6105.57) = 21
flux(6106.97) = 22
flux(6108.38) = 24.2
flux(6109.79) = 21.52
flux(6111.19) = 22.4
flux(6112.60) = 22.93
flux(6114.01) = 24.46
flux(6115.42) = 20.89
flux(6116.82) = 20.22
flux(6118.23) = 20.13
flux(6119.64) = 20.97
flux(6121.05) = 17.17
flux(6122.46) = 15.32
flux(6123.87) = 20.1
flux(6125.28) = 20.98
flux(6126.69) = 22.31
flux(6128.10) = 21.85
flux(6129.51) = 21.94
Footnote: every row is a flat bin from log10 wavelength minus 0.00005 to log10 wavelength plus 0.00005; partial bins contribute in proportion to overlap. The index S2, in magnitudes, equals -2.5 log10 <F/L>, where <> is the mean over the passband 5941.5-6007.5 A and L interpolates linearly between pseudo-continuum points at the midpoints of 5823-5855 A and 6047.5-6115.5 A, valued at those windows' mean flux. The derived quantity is 0.34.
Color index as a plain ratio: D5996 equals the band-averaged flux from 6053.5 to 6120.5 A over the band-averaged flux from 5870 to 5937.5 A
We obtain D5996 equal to 1.99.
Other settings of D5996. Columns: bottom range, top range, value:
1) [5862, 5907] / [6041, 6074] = 2.00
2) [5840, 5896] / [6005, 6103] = 1.51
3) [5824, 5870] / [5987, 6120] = 1.13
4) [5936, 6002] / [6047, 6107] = 1.44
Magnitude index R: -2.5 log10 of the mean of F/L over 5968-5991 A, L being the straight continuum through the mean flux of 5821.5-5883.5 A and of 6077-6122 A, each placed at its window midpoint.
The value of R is 0.31 mag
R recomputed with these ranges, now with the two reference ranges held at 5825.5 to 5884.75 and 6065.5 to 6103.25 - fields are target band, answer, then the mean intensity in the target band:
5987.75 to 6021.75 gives 0.184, 16.3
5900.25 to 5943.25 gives 0.397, 12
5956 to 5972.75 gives 0.336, 13.4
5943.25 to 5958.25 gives 0.277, 13.9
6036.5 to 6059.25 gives 0.038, 19.6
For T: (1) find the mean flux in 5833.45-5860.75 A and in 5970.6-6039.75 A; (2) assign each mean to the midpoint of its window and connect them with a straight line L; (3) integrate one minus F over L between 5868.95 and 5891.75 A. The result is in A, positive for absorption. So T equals 9.1 A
